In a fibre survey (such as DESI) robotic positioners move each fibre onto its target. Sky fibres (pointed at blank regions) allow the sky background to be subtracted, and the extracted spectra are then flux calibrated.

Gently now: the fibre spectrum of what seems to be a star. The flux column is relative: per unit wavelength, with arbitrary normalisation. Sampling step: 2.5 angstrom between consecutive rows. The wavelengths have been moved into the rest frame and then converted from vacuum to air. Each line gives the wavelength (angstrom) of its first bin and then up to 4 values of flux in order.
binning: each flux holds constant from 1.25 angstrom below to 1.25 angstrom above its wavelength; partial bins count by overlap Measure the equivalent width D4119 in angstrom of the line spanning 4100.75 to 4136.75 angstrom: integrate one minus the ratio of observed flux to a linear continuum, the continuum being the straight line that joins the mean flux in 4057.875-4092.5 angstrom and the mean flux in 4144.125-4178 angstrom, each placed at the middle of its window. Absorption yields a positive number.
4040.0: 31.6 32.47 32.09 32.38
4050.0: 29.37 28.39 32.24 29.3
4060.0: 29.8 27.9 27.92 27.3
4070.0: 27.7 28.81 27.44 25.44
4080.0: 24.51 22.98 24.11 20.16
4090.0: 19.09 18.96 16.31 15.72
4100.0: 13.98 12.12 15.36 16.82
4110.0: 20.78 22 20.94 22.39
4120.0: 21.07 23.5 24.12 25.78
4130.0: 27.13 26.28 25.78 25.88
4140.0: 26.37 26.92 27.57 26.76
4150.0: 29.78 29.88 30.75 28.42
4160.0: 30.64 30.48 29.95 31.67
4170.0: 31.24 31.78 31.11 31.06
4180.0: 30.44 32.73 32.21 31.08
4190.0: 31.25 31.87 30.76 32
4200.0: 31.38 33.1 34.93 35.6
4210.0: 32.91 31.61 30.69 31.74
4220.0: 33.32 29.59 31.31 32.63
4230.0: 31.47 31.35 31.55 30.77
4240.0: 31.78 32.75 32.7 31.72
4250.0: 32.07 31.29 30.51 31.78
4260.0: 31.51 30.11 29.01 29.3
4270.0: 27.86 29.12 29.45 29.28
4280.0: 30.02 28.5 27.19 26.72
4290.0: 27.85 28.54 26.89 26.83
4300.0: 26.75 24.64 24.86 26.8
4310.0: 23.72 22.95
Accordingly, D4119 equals 8.05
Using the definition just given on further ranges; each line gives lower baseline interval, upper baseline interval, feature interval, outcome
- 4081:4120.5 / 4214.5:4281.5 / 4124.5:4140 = -3.23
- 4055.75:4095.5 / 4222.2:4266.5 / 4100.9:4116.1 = 4.89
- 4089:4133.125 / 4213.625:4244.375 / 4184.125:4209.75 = -3.57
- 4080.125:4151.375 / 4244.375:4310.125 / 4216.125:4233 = -3.20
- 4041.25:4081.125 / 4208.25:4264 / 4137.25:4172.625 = 1.37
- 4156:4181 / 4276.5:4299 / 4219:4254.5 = -3.15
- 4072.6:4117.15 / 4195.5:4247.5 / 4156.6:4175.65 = -2.71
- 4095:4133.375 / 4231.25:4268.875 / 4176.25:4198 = -4.41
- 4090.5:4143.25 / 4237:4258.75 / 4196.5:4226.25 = -3.68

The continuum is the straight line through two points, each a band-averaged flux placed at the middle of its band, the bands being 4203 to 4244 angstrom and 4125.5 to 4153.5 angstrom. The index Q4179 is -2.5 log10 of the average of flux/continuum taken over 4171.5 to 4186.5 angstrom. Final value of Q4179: -0.08 mag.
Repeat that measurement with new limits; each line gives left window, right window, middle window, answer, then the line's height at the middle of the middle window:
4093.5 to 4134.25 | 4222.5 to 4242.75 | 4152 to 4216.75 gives -0.17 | 27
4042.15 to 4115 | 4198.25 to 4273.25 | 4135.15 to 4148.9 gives 0.02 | 27.1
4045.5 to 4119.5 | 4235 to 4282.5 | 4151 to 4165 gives -0.13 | 26.5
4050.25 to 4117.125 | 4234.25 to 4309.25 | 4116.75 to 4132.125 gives 0.01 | 24.4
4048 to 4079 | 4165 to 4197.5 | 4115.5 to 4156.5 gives 0.16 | 30.3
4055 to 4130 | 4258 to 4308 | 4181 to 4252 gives -0.22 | 26.3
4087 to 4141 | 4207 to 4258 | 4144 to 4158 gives -0.19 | 24.3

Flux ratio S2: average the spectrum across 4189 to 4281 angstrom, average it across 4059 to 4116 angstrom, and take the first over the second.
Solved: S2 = 1.43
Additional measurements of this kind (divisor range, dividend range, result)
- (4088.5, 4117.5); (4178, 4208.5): 1.82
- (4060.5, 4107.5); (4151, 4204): 1.42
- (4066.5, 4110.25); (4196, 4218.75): 1.56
